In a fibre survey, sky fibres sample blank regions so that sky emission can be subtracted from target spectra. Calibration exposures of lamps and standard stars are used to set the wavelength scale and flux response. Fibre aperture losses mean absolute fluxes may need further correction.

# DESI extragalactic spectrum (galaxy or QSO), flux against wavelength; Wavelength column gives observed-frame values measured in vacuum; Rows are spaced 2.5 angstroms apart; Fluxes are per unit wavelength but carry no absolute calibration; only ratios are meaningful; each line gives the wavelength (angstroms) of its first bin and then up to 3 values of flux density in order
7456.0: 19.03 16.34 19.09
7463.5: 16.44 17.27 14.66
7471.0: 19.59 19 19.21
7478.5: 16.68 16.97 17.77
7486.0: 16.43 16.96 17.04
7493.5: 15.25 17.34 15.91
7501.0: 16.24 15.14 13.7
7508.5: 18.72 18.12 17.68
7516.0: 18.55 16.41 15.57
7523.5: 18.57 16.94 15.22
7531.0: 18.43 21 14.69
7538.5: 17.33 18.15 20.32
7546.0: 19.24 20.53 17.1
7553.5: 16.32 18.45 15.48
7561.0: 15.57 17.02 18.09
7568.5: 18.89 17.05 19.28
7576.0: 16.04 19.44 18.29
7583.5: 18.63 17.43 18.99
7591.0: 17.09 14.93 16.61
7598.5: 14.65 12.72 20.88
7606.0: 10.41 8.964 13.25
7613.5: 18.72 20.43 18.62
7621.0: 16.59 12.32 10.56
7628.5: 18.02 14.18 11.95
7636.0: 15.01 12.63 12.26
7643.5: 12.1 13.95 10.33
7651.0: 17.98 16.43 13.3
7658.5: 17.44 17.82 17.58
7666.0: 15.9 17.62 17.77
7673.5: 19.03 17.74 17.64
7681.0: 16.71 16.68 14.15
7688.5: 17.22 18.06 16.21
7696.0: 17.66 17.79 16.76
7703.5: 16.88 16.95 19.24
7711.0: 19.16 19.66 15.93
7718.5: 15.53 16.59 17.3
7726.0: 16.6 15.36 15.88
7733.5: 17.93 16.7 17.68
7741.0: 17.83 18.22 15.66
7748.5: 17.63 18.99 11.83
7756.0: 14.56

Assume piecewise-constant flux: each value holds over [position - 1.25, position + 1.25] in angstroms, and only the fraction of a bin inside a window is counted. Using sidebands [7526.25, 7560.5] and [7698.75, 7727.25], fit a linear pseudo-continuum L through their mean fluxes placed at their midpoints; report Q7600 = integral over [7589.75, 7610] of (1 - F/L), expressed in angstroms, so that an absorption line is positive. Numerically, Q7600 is 3.6 angstroms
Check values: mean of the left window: 17.8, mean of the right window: 17.3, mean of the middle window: 14.5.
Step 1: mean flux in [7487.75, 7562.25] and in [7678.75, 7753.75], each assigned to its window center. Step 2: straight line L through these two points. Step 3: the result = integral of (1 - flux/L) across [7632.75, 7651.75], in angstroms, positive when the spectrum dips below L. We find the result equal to 4.3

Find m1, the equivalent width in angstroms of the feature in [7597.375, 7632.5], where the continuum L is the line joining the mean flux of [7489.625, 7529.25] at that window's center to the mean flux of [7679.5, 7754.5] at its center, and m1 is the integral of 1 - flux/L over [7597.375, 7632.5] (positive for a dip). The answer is 3.8 angstroms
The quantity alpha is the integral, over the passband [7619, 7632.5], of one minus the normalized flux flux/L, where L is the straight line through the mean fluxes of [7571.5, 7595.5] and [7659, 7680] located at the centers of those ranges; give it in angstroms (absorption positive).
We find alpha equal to 2.4 angstroms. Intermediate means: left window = 17.7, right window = 17.6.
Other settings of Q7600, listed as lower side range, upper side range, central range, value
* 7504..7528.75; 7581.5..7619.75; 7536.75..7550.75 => -1.76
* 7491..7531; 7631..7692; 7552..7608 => -2.01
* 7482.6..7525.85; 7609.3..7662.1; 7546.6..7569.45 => -2.16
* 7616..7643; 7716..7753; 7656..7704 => -4.62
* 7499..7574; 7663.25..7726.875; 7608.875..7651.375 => 7.03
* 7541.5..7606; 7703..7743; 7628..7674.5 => 5.51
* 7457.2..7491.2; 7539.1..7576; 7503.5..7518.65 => 0.46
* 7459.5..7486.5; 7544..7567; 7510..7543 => 0.20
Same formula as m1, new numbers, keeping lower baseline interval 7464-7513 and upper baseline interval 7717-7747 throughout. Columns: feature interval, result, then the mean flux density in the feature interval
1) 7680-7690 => 0.3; 16.2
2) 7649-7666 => 0.4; 16.4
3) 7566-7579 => -0.9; 18.1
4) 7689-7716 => -1.5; 17.7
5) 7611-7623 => -0.6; 17.6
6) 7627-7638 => 1.5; 14.5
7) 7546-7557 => -0.9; 18.2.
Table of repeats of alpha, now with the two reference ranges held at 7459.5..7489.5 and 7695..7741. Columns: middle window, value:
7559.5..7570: 0.0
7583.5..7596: 0.1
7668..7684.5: -0.3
